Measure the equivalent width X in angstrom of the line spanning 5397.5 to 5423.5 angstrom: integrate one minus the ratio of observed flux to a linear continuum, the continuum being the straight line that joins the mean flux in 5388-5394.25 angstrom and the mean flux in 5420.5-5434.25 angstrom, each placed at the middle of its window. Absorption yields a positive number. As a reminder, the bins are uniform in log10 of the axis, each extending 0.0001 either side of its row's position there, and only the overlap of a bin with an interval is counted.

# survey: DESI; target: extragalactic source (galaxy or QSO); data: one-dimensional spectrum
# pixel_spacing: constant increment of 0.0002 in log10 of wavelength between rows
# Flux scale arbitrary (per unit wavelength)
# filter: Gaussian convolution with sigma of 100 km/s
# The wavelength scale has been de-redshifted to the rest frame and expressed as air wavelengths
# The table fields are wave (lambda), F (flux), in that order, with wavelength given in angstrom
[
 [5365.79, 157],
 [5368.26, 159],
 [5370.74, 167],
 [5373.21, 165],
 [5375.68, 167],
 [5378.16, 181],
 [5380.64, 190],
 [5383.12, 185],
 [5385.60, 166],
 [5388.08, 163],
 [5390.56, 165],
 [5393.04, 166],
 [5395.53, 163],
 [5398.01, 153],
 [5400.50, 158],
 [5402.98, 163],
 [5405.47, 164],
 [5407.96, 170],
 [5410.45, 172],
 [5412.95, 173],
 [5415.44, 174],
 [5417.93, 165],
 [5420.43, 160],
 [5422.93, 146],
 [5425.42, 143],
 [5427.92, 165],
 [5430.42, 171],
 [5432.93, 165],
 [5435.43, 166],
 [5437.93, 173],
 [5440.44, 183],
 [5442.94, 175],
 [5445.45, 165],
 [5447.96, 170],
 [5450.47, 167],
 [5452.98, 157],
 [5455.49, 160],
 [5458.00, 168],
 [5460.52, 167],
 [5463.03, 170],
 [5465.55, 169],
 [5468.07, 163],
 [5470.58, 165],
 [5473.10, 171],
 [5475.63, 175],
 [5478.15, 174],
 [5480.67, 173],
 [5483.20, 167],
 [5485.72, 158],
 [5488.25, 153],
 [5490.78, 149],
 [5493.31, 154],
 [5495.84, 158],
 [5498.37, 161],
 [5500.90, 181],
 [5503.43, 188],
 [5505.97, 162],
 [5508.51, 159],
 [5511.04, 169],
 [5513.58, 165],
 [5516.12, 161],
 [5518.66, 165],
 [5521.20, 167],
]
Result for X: -0.45 angstrom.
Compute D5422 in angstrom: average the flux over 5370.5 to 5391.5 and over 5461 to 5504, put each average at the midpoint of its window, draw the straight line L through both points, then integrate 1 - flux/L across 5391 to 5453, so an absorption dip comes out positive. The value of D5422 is 1.69 angstrom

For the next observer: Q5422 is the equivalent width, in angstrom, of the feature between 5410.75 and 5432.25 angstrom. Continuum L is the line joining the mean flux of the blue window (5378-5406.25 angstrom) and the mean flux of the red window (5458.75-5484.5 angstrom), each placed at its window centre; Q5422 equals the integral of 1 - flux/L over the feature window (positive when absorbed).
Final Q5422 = 0.72 angstrom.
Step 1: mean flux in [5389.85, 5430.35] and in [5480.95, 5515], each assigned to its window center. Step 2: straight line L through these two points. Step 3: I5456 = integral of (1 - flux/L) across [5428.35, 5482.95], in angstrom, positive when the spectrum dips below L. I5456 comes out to -1.9 angstrom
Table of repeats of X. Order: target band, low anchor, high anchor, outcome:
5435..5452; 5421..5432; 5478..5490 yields -1.4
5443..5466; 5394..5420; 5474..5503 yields -0.2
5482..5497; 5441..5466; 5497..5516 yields 1.1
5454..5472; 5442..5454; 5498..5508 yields 0.3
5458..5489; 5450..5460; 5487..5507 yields -0.8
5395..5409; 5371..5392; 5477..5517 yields 0.8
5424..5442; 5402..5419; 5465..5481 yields 0.3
